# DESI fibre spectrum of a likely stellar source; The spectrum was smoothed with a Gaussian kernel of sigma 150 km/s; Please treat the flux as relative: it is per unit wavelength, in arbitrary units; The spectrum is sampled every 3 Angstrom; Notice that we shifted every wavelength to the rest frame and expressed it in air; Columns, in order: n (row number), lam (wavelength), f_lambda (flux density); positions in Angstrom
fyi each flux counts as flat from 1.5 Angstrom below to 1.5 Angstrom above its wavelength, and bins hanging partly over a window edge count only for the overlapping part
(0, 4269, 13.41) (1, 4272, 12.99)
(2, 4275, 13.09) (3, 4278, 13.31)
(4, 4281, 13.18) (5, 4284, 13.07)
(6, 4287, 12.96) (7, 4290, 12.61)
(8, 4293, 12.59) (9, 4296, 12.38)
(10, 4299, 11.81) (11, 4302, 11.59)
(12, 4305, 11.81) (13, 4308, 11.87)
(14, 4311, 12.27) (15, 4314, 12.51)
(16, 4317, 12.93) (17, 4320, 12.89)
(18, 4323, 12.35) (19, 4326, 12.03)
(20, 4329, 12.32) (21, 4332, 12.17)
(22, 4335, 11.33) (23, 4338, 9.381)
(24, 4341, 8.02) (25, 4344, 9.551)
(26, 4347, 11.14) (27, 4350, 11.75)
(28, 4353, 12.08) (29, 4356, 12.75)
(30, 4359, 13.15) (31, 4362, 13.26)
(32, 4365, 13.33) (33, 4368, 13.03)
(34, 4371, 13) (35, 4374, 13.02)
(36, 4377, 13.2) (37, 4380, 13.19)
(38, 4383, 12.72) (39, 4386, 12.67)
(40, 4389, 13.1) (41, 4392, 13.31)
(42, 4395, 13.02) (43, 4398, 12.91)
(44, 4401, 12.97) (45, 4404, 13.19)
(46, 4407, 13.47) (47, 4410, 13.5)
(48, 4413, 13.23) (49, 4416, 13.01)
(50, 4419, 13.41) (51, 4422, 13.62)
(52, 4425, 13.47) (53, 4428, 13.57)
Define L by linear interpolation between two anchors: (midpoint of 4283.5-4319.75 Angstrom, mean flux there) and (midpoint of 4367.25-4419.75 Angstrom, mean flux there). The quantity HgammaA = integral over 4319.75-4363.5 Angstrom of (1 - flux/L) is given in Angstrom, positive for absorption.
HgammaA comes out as 3.8 Angstrom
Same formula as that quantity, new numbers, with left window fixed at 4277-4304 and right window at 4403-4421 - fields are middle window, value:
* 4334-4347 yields 3.2 Angstrom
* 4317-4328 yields 0.2 Angstrom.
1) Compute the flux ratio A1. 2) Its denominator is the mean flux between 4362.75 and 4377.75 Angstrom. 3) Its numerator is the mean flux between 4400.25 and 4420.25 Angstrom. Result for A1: 1.0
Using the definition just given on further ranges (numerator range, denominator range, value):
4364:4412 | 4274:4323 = 1.04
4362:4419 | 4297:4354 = 1.13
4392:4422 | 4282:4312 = 1.07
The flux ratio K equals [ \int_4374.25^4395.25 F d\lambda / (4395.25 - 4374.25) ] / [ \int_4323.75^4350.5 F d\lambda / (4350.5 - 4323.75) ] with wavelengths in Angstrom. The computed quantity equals 1.20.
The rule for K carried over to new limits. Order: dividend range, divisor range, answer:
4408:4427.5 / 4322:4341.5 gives 1.19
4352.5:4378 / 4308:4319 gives 1.04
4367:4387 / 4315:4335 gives 1.05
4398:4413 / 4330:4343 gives 1.29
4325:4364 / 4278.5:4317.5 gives 0.92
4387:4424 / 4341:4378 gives 1.08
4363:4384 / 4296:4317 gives 1.08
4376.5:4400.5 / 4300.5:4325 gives 1.06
